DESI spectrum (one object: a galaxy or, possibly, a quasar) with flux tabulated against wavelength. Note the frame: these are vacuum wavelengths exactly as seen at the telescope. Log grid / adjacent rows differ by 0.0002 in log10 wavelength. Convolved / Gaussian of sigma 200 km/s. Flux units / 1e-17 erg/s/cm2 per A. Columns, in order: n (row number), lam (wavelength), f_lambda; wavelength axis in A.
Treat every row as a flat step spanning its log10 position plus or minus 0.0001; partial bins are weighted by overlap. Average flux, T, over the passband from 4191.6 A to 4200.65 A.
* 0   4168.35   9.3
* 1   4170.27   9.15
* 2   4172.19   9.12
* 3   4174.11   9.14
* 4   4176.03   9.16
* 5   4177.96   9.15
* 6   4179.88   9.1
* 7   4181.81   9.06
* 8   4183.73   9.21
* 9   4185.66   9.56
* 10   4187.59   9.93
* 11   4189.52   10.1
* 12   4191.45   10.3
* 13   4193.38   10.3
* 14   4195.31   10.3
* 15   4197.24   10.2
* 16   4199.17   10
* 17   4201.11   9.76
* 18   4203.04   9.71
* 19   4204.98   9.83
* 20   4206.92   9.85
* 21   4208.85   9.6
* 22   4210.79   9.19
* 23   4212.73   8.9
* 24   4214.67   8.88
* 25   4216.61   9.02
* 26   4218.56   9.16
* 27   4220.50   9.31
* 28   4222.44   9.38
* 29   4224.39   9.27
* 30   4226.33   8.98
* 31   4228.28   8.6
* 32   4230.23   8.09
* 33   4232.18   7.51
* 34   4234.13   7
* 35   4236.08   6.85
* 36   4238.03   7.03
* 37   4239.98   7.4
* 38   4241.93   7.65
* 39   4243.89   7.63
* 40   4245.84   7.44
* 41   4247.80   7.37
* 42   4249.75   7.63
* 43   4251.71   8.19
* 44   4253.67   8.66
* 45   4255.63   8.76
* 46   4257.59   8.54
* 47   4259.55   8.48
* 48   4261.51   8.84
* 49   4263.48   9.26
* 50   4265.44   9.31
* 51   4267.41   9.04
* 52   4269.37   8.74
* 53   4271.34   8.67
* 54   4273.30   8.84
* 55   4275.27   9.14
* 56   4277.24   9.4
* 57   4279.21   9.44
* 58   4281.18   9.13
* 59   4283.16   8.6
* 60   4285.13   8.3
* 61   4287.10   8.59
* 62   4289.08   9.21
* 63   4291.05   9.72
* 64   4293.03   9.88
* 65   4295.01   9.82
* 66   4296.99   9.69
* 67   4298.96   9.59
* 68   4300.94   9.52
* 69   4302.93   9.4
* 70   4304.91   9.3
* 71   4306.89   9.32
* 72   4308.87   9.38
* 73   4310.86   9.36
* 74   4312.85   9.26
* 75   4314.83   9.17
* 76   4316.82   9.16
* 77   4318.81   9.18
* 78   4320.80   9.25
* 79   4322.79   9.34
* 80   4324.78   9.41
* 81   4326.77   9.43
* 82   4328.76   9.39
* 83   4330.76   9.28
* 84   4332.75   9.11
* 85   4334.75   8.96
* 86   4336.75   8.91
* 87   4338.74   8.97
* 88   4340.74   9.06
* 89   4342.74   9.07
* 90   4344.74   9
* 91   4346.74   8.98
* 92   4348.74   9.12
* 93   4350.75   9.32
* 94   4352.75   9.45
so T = 10.2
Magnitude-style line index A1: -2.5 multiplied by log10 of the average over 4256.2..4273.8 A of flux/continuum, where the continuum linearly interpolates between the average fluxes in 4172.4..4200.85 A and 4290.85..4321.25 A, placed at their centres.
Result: 0.077 mag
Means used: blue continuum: 9.67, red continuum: 9.43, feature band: 8.86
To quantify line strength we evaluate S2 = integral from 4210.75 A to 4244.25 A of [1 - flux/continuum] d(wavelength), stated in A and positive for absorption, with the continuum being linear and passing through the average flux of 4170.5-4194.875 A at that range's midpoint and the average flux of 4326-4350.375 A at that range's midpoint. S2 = 3.9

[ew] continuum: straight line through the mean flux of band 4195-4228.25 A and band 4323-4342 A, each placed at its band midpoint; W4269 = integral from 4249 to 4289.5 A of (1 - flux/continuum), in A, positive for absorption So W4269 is 2.3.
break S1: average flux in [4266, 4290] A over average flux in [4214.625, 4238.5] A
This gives 1.1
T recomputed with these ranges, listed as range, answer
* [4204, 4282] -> 8.6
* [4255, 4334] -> 9.18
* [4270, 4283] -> 9.06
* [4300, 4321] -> 9.3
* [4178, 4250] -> 8.91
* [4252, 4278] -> 8.88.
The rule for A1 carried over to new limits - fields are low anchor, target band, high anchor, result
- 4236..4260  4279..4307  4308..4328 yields -0.06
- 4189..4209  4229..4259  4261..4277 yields 0.21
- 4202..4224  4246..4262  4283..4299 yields 0.13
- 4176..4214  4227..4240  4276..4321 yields 0.25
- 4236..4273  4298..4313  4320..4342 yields -0.06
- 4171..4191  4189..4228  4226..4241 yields -0.13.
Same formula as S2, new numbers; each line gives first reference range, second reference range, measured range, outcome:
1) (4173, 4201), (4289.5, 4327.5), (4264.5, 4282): 0.78 A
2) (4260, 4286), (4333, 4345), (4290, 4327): -1.83 A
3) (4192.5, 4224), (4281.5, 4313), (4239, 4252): 2.58 A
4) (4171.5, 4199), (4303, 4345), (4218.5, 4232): 0.91 A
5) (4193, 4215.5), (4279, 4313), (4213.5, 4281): 7.42 A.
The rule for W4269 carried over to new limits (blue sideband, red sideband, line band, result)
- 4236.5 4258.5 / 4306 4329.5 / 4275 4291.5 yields -0.89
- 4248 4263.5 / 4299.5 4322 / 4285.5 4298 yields -0.58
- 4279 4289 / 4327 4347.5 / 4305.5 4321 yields -0.53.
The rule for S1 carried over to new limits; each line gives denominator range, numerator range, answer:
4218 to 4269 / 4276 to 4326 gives 1.12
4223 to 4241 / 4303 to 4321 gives 1.17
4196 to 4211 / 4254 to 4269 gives 0.90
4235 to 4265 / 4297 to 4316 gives 1.17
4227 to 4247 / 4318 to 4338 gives 1.22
